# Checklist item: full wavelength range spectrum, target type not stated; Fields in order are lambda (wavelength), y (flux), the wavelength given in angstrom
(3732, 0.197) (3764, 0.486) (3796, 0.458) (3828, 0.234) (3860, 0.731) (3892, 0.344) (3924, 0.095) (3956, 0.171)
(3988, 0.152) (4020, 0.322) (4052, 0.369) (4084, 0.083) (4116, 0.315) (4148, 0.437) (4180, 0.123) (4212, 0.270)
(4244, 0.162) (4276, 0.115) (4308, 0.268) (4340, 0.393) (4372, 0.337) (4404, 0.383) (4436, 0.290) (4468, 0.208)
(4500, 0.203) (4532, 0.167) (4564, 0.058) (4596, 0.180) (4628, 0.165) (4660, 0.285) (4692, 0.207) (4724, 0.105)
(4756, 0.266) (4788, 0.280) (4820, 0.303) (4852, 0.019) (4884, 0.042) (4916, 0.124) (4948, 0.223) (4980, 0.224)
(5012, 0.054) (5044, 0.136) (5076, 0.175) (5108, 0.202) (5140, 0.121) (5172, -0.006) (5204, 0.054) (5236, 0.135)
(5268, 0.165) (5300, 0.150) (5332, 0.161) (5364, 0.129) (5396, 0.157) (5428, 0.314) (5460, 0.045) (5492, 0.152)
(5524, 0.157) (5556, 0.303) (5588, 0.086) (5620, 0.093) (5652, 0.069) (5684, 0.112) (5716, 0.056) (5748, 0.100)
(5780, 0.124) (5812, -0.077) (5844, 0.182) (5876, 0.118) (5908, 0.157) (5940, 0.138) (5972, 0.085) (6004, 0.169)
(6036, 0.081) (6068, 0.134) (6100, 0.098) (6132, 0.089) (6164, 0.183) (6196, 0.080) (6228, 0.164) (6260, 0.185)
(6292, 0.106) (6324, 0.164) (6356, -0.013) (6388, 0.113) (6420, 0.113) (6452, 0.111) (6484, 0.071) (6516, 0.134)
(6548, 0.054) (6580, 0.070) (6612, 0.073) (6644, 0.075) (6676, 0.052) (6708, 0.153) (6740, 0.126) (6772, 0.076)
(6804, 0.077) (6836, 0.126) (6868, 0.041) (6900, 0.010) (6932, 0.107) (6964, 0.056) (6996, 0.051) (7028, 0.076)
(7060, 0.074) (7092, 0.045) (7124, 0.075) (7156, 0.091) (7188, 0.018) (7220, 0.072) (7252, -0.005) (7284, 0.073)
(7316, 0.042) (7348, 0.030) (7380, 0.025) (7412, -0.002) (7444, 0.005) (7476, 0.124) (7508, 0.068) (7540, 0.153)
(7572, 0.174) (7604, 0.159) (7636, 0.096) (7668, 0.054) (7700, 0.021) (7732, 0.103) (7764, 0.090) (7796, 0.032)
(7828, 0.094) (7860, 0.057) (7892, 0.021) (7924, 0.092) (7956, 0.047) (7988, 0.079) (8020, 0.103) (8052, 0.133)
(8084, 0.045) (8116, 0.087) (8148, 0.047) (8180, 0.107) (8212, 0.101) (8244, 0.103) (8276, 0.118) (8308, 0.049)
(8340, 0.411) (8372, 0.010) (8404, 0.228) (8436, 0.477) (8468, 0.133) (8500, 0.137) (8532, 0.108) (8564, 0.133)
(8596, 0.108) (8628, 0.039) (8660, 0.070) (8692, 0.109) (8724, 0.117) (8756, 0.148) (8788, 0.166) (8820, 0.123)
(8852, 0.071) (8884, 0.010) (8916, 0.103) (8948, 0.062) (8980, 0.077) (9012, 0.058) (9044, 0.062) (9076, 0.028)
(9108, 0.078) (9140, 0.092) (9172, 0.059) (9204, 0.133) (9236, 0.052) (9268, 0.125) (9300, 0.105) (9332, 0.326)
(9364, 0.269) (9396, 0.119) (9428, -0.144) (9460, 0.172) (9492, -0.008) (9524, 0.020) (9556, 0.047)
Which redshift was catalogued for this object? 1.259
